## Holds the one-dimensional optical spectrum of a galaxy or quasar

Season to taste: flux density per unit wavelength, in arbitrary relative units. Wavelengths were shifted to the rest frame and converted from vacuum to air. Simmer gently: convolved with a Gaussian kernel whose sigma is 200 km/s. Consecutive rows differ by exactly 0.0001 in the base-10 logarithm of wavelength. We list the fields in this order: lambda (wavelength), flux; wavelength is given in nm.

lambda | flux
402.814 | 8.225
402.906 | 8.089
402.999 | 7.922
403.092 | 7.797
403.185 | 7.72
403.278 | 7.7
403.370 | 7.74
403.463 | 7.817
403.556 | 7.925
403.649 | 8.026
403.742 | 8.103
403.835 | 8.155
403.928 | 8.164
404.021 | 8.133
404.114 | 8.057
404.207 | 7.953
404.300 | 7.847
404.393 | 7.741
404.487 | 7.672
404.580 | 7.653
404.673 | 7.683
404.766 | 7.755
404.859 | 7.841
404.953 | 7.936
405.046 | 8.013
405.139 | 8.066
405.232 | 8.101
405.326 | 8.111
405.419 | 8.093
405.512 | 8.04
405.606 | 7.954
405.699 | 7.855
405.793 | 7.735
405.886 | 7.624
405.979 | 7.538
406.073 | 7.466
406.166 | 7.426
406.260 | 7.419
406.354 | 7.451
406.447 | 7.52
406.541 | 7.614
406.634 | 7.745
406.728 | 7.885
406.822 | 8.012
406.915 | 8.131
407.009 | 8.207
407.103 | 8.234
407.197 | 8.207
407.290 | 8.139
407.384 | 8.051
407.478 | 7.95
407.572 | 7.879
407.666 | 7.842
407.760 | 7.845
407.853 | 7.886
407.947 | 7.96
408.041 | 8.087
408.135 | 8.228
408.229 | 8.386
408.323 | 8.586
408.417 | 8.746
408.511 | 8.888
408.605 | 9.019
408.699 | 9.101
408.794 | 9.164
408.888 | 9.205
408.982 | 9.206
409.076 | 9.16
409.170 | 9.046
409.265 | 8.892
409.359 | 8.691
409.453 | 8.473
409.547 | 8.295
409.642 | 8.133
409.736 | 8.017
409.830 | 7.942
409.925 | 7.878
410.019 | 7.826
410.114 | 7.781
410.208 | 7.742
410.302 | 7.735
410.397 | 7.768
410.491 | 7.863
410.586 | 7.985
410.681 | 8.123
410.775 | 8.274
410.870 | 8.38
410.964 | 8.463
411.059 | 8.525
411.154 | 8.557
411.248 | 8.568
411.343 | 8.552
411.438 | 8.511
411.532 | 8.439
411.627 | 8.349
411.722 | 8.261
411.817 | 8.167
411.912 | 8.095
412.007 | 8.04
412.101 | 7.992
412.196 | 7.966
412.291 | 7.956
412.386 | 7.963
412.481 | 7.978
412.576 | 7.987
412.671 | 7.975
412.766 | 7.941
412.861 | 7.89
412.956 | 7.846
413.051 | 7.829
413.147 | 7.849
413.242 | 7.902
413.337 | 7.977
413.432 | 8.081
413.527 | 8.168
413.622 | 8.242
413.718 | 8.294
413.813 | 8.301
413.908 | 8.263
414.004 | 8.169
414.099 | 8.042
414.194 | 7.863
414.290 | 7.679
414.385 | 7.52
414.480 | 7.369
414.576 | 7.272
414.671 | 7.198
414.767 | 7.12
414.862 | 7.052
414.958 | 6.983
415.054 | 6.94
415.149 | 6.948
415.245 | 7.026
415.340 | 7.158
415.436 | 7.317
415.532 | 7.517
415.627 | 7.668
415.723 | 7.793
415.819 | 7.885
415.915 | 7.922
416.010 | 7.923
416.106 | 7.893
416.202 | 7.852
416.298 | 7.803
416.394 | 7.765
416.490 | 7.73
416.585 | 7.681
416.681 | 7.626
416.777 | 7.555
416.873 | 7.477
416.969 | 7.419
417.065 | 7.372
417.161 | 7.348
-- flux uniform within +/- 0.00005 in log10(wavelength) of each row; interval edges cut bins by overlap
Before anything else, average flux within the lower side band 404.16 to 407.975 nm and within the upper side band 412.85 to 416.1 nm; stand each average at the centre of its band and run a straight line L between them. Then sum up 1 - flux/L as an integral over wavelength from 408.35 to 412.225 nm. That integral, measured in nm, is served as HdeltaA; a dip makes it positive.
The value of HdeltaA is -0.31 nm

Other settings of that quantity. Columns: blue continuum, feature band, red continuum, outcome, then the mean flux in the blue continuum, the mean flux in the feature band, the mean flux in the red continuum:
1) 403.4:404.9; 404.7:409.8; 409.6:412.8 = -0.11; 7.91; 8.16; 8.11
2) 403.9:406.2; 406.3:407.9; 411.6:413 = 0.00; 7.86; 7.92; 8.02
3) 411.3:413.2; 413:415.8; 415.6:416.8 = 0.10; 8.08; 7.64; 7.78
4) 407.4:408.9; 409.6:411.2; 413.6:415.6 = 0.01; 8.4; 8.06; 7.53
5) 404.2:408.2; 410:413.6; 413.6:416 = -0.19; 7.87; 8.09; 7.58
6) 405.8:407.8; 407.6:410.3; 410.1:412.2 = -0.14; 7.82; 8.42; 8.19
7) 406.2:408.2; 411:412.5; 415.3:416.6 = -0.08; 7.92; 8.25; 7.71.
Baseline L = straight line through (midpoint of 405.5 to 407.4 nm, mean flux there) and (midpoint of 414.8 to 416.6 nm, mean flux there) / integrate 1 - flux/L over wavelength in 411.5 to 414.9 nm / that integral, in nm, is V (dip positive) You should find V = -0.14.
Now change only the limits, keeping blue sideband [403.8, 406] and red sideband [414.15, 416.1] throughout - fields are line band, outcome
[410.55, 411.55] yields -0.10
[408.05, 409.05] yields -0.14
